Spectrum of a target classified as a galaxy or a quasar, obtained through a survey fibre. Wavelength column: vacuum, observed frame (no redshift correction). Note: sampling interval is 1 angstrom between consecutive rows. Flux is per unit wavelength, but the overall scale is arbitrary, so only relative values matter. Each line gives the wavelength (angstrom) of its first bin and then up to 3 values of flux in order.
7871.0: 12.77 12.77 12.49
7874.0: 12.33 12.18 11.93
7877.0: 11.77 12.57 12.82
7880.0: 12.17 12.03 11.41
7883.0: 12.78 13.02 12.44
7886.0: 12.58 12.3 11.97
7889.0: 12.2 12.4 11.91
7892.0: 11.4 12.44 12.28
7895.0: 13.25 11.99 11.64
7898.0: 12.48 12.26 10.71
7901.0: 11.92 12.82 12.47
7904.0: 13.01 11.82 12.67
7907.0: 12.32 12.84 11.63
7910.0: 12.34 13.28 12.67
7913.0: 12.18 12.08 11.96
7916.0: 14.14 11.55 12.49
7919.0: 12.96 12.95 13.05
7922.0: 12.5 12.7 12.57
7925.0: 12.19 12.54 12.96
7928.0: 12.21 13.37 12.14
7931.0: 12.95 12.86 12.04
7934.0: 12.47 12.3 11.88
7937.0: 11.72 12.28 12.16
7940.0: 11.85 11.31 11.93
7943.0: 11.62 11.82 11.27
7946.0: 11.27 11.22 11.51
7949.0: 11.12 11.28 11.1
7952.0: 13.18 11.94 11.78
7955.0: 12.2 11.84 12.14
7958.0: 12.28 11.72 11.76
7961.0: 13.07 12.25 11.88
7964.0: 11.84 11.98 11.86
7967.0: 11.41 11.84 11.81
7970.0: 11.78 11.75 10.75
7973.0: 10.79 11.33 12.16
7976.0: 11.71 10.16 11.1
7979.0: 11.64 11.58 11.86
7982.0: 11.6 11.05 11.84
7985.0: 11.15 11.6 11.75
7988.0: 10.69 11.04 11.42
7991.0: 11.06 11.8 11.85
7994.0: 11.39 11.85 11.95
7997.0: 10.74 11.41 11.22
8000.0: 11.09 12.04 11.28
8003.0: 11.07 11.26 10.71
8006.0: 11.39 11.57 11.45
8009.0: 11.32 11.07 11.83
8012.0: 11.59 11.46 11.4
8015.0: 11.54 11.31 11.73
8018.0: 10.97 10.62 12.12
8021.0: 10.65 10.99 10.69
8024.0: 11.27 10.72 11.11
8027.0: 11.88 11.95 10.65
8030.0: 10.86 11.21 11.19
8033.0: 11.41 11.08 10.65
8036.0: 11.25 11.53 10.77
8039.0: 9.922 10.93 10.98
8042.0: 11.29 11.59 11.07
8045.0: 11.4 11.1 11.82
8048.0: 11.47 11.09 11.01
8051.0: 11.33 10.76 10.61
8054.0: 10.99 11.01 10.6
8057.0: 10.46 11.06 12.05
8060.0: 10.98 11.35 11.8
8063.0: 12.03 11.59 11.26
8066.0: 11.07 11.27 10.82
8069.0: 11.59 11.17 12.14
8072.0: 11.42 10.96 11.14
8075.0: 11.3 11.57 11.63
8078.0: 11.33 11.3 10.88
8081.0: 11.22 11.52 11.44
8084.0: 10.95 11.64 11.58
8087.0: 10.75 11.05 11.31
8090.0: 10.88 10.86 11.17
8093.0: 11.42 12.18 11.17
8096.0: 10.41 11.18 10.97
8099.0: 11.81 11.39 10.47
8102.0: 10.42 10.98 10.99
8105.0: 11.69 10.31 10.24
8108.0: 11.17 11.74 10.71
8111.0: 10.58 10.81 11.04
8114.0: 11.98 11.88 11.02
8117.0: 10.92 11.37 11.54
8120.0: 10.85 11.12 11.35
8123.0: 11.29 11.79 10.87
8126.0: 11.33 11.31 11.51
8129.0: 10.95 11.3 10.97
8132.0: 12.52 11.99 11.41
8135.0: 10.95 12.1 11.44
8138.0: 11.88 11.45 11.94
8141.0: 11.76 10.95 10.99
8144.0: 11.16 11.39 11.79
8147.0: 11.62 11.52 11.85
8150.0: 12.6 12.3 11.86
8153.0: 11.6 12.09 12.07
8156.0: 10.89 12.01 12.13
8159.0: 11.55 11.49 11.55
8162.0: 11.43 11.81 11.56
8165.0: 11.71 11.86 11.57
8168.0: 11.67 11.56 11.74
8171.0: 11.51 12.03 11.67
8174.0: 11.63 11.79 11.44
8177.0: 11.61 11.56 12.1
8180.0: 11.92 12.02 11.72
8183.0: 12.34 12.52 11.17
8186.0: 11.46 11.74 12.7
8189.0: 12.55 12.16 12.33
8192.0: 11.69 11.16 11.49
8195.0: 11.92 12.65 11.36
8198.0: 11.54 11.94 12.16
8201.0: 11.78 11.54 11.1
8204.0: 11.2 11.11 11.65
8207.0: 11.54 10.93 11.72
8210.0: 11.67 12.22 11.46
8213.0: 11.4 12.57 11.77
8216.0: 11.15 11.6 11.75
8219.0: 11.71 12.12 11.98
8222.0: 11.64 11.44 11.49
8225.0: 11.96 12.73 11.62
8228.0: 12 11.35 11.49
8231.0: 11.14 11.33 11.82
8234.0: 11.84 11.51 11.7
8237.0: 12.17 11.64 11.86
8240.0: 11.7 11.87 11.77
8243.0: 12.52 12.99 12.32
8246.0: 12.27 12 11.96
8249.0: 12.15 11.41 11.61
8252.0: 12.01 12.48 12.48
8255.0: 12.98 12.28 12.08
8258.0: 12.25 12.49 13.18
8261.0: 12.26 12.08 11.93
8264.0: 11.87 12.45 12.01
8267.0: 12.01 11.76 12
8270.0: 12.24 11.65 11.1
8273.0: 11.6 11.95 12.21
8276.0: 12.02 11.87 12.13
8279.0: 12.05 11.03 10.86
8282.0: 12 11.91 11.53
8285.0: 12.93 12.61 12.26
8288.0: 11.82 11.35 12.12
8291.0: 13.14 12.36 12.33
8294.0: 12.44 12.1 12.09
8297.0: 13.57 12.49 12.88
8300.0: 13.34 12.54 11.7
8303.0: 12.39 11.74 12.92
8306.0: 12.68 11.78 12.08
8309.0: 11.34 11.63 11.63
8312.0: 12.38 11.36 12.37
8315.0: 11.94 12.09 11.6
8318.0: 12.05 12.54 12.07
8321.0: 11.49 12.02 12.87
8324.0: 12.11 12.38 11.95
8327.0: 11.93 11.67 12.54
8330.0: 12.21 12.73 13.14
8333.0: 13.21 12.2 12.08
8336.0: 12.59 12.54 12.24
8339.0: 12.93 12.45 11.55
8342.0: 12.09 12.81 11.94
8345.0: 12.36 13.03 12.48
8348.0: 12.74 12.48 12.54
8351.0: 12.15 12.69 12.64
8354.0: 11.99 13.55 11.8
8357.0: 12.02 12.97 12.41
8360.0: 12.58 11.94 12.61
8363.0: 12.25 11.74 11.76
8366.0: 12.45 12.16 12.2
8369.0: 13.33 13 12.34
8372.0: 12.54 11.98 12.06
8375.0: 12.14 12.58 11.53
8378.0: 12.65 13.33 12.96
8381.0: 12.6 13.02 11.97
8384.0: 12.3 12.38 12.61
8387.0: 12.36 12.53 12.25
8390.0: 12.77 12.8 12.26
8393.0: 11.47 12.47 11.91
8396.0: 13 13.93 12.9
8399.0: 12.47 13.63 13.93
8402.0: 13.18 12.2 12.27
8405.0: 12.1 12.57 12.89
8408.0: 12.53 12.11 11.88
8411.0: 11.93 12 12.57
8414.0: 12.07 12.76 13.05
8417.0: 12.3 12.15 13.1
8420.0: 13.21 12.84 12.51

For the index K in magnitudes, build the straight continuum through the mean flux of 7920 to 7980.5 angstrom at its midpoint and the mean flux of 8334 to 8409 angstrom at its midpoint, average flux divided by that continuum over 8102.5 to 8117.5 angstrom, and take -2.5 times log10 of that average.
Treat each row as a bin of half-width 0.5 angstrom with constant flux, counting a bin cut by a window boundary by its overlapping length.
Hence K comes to 0.10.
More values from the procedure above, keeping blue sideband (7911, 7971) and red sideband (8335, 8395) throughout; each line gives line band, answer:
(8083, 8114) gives 0.108 mag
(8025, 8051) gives 0.097 mag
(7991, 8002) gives 0.062 mag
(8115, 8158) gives 0.068 mag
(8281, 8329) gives 0.018 mag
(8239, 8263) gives 0.012 mag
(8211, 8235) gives 0.055 mag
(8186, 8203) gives 0.038 mag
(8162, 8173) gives 0.054 mag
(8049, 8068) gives 0.097 mag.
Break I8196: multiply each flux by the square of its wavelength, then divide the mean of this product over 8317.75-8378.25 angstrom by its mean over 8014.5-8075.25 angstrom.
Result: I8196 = 1.19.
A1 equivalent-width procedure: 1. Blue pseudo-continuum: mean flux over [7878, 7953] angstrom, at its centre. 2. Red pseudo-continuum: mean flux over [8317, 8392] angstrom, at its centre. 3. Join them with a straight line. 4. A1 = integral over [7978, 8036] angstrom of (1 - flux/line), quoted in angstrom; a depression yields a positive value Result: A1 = 4.5 angstrom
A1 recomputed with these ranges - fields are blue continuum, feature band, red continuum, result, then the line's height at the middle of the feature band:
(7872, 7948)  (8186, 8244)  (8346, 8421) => 3.1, 12.4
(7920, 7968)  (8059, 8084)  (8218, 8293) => 1.4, 12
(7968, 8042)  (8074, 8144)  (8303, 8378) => 2.1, 11.6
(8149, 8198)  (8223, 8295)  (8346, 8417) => 0.6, 12.1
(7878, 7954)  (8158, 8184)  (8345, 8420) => 1.4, 12.4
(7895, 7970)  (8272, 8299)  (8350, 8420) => 0.7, 12.4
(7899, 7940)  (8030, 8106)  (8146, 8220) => 5.4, 12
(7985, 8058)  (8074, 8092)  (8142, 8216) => 0.3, 11.4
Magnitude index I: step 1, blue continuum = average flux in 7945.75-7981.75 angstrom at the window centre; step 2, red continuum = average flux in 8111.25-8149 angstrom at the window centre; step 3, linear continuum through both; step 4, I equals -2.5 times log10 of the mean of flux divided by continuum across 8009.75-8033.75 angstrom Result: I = 0.03 mag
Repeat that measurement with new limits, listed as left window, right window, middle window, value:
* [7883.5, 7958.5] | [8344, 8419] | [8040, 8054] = 0.104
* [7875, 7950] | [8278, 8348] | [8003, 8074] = 0.095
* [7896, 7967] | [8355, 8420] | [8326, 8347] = 0.005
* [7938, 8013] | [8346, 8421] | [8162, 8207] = 0.026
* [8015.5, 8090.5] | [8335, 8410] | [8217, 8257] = 0.002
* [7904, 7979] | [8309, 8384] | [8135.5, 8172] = 0.047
